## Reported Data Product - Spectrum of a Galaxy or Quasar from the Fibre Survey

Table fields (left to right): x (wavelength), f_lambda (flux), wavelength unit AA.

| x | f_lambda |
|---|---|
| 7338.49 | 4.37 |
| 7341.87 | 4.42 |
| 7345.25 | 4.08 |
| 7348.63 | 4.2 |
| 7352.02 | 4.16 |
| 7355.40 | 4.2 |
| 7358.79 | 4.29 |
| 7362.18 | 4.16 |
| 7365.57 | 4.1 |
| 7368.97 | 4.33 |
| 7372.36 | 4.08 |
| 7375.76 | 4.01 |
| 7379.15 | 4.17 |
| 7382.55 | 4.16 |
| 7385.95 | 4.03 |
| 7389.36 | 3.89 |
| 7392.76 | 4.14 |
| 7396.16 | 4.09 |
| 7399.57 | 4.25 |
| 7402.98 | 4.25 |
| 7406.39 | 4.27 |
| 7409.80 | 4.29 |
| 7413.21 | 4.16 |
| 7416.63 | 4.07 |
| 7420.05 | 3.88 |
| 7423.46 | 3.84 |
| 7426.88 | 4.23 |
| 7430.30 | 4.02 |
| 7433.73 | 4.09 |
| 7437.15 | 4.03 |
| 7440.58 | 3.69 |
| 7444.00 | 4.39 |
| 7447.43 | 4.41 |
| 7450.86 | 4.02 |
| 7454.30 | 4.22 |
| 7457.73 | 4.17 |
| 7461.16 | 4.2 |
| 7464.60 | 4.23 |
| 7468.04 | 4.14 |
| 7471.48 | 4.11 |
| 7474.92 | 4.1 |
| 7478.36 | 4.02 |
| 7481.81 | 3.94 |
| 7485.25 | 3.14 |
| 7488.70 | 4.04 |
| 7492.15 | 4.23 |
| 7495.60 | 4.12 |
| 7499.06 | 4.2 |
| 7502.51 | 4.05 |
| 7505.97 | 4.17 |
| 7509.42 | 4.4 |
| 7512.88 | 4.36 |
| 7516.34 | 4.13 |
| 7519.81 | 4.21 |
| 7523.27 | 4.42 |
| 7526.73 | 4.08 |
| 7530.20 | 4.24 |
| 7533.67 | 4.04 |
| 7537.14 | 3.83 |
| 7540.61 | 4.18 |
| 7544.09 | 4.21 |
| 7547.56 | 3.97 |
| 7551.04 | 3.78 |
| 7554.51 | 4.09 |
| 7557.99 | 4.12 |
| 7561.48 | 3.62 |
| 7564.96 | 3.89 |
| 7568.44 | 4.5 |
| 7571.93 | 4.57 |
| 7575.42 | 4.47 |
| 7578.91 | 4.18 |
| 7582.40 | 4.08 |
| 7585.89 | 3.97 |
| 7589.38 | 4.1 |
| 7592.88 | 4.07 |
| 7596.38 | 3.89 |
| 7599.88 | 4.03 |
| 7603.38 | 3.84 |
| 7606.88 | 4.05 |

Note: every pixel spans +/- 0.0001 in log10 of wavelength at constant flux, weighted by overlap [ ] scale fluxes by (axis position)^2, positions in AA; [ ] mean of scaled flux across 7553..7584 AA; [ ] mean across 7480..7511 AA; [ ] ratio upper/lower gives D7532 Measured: 1.05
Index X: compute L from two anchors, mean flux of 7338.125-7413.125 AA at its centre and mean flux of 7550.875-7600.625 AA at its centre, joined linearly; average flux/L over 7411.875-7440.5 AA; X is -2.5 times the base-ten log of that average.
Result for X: 0.04 mag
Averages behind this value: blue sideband 4.18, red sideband 4.1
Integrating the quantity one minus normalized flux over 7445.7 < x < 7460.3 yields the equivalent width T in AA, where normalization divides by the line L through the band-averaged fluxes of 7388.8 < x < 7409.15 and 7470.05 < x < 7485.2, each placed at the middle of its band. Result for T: -0.7 AA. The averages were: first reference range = 4.17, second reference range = 3.94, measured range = 4.2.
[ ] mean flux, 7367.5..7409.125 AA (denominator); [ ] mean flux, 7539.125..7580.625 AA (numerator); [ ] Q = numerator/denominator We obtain 1.00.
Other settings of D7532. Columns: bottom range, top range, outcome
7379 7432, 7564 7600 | 1.06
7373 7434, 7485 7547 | 1.04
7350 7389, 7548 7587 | 1.05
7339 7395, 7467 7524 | 1.02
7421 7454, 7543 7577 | 1.04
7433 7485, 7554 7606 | 1.03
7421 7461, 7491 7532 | 1.05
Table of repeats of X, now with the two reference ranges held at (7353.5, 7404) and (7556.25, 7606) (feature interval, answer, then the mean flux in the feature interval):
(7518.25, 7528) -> -0.04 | 4.25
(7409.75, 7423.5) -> 0.02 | 4.04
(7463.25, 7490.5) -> 0.04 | 3.96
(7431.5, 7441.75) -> 0.05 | 3.95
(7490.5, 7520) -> -0.02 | 4.21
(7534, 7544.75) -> 0.01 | 4.05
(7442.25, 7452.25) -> -0.04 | 4.28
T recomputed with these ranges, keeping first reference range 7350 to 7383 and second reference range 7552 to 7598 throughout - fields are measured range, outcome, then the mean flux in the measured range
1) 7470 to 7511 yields 0.93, 4.04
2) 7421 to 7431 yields 0.32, 4.02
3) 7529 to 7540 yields 0.22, 4.04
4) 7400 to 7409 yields -0.23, 4.26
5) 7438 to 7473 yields -0.09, 4.15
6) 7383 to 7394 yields 0.34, 4.03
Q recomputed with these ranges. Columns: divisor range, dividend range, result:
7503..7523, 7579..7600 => 0.95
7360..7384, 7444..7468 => 1.02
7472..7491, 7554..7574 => 1.07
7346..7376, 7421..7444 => 0.96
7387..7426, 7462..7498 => 0.98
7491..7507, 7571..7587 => 1.02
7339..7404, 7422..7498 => 0.98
